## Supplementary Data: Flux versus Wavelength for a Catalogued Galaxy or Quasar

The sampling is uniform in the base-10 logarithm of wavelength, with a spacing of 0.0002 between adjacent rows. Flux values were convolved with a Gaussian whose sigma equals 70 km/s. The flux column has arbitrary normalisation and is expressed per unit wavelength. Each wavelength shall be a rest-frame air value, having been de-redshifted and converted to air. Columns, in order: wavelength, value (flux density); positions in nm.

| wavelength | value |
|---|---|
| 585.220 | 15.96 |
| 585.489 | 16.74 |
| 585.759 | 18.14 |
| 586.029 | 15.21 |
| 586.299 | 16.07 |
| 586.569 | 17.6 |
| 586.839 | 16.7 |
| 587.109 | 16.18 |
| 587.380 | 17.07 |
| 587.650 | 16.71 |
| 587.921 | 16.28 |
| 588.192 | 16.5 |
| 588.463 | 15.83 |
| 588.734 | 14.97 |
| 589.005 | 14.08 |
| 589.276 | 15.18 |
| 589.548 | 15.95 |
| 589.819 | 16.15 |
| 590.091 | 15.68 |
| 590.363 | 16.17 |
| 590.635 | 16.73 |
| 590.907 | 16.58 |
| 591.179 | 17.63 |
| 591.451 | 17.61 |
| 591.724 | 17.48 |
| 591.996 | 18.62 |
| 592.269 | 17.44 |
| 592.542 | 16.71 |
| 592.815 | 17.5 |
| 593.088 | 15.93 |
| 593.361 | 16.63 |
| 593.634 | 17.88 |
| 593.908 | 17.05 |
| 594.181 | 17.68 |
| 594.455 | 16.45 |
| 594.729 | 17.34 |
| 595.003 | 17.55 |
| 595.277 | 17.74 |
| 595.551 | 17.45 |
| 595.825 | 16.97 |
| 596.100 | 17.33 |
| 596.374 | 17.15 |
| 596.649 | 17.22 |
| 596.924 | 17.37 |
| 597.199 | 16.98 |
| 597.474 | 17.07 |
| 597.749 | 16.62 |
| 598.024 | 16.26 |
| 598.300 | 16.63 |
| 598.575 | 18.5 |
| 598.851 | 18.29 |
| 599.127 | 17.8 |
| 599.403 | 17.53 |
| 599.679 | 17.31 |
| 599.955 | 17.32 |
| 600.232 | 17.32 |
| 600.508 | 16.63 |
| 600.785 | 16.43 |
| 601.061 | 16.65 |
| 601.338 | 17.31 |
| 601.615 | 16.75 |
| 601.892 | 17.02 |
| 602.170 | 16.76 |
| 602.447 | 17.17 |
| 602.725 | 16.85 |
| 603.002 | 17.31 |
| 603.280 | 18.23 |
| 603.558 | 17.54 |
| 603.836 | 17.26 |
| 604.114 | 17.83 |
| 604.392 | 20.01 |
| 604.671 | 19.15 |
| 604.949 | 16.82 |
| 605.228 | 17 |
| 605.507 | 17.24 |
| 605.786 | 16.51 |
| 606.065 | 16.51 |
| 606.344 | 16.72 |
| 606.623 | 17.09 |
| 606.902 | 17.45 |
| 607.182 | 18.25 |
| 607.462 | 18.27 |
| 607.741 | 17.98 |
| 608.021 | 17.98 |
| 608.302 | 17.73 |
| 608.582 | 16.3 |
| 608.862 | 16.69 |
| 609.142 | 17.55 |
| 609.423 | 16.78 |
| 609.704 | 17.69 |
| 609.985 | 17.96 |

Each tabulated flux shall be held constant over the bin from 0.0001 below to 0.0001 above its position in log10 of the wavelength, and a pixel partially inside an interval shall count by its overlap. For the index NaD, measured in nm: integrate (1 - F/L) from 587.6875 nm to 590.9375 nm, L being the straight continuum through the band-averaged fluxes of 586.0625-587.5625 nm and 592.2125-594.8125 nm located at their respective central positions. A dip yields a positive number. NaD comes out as 0.18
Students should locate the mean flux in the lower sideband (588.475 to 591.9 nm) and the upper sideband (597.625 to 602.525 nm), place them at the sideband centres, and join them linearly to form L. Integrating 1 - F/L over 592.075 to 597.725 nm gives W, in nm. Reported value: -0.181 nm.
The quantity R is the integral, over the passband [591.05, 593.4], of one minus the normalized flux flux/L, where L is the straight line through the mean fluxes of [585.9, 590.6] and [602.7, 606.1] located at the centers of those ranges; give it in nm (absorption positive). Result -0.13 nm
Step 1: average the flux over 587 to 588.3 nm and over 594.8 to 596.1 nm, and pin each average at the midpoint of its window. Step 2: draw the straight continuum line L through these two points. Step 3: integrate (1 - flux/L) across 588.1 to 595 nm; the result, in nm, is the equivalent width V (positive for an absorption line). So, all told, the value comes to 0.14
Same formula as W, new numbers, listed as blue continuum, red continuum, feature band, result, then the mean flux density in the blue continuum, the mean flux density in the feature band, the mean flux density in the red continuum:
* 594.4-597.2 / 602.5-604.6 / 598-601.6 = 0.07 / 17.3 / 17.2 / 17.9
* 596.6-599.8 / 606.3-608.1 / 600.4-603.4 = 0.08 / 17.3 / 17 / 17.7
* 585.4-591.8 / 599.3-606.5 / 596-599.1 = -0.06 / 16.4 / 17.2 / 17.3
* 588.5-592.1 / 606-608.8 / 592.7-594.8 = -0.06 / 16.3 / 17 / 17.4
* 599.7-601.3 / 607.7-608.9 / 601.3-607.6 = -0.11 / 16.9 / 17.4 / 17.3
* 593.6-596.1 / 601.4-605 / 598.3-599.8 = -0.03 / 17.3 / 17.8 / 17.6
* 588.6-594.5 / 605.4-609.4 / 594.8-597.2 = -0.07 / 16.6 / 17.3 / 17.3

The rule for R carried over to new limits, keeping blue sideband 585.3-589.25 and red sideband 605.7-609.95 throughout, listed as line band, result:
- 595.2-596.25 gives -0.04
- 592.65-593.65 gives -0.02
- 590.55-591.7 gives -0.05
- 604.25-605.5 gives -0.07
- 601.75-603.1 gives 0.00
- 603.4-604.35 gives -0.04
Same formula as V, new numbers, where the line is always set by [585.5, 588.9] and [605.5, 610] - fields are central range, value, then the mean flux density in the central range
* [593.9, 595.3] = -0.05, 17.3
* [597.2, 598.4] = 0.01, 16.7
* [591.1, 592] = -0.06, 17.7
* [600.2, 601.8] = 0.02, 16.8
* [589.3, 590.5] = 0.05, 15.9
